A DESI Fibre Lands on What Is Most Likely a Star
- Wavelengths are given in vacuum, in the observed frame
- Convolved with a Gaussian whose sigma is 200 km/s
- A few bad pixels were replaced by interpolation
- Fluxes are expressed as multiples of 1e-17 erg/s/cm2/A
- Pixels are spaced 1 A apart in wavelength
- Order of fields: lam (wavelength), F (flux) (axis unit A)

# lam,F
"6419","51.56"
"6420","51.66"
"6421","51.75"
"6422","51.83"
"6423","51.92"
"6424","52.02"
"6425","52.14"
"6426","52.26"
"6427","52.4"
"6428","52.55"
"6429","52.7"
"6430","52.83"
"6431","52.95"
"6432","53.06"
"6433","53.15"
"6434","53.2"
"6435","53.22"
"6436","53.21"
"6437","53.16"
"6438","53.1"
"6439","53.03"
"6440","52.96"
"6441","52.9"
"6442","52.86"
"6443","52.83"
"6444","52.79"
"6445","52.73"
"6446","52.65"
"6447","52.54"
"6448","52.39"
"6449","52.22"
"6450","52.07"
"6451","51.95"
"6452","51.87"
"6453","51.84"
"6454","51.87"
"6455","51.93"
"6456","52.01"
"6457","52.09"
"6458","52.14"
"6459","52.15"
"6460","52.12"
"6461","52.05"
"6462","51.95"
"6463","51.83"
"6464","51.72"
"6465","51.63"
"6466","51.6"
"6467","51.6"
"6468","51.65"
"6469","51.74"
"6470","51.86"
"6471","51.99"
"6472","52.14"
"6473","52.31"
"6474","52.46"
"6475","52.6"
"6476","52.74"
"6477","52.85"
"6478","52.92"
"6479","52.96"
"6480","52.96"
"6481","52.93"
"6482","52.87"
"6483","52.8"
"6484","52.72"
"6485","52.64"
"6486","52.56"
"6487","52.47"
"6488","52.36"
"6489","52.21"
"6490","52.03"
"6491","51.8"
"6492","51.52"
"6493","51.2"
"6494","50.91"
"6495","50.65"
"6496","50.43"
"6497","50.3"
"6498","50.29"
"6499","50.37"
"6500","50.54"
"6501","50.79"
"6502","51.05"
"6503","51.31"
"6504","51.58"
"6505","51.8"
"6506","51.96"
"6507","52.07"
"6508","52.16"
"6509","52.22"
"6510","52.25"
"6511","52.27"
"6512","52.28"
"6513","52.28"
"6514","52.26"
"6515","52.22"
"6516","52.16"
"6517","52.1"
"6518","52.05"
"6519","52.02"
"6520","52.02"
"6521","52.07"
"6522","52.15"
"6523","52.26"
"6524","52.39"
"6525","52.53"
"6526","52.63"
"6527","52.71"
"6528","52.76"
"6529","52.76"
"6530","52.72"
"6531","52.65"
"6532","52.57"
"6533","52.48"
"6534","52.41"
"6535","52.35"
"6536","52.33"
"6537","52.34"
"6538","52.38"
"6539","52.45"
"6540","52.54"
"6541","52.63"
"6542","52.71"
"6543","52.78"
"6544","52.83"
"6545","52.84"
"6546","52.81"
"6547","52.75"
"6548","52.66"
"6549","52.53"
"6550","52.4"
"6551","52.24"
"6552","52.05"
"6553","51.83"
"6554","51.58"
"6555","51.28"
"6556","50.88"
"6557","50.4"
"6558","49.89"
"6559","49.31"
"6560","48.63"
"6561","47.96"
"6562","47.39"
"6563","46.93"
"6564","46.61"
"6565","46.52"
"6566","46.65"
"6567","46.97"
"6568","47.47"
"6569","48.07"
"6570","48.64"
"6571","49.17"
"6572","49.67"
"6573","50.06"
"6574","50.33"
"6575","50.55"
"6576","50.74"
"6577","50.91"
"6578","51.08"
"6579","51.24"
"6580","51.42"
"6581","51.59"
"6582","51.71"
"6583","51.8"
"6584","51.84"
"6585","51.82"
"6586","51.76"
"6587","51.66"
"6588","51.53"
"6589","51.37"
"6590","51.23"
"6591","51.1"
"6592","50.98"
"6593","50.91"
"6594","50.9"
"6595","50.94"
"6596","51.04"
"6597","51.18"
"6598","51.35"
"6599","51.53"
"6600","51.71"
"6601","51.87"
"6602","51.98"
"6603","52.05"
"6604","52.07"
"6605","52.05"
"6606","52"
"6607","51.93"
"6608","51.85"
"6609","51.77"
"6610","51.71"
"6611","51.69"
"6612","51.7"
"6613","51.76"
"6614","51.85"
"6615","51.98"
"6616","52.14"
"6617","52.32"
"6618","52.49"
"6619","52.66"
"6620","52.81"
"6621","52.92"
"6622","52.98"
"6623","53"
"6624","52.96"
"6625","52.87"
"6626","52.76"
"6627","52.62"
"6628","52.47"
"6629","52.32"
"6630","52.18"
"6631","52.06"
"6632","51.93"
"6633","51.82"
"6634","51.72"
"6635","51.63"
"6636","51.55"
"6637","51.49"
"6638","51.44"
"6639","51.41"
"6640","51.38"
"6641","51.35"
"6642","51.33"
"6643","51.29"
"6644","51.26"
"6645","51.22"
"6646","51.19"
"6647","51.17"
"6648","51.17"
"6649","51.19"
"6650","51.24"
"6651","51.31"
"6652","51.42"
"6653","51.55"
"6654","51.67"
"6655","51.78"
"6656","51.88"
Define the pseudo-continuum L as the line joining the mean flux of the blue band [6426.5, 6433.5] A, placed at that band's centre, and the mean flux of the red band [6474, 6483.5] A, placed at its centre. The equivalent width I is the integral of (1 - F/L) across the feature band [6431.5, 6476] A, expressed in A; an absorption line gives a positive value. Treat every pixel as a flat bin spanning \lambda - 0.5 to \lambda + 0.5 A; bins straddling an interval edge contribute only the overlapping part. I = 0.4 A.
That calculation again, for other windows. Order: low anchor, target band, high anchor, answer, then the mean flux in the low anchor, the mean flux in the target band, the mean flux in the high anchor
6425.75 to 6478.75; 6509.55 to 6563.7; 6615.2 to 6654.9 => 0.34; 52.4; 51.8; 51.9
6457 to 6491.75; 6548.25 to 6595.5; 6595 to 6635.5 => 1.68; 52.3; 50.3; 52.1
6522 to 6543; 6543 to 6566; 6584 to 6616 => 0.75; 52.5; 50.5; 51.6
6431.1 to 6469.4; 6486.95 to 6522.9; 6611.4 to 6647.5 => 0.41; 52.4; 51.7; 52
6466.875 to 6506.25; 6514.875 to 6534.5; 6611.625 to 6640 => -0.16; 51.9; 52.4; 52.2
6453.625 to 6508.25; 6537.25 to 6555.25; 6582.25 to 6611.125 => -0.25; 51.9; 52.4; 51.6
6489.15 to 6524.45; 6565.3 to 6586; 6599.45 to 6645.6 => 0.71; 51.7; 50.1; 52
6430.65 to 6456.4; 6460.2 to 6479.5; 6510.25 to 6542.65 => 0.15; 52.6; 52.1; 52.4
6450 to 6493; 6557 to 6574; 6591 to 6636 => 1.24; 52.2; 48.3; 52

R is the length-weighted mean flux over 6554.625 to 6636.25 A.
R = 51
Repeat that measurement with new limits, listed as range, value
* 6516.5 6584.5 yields 51.1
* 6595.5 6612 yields 51.7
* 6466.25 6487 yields 52.5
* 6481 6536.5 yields 52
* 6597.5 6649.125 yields 51.9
